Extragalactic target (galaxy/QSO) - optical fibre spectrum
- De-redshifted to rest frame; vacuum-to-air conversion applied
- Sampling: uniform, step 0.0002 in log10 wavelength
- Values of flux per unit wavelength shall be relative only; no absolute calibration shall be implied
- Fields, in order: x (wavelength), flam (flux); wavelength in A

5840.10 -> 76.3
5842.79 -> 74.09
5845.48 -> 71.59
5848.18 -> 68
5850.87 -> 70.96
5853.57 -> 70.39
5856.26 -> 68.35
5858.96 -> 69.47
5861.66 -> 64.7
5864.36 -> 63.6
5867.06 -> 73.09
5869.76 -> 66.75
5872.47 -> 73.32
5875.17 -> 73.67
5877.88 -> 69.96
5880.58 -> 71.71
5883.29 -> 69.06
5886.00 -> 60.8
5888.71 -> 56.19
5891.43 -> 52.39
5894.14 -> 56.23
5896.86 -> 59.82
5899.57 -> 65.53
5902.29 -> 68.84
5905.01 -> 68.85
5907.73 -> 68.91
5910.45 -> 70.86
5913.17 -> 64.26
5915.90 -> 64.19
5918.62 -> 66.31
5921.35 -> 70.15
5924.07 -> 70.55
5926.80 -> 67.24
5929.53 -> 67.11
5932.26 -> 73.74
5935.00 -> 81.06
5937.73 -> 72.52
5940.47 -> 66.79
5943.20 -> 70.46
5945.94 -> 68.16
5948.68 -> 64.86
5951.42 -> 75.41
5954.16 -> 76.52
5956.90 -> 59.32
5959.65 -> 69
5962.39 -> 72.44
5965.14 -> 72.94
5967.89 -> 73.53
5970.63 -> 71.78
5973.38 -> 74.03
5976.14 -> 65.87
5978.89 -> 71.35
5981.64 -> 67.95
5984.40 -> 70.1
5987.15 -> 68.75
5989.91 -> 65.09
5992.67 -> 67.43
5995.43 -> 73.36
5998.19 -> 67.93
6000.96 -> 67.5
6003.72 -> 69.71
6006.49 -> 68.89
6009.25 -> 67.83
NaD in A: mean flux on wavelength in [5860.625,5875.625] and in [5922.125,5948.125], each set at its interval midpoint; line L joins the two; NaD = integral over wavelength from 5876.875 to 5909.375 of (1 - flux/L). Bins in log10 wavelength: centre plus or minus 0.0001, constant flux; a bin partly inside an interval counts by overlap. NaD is 2.6 A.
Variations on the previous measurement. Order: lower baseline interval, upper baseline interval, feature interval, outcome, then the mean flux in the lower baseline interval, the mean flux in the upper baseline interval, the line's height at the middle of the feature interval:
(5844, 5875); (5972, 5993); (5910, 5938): -0.24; 69.3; 68.9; 69.1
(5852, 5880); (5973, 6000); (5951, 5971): -0.61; 69.4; 69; 69.1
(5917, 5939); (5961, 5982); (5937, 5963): 0.67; 71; 71.4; 71.2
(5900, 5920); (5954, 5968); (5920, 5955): -1.20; 67.4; 69.8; 68.7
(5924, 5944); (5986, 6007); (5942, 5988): -0.18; 71.2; 68.5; 69.9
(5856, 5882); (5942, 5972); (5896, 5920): 1.16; 69.5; 70.4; 69.9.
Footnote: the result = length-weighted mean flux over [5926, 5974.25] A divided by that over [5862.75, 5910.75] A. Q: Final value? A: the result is 1.1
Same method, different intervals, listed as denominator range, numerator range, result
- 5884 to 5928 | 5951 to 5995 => 1.09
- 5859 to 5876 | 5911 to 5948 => 1.00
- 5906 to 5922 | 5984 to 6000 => 1.02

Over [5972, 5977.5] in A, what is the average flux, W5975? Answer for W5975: 69.9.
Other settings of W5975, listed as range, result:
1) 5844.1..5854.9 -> 70.2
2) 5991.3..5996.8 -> 70.4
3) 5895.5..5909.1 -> 66.4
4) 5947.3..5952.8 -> 70.1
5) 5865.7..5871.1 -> 70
